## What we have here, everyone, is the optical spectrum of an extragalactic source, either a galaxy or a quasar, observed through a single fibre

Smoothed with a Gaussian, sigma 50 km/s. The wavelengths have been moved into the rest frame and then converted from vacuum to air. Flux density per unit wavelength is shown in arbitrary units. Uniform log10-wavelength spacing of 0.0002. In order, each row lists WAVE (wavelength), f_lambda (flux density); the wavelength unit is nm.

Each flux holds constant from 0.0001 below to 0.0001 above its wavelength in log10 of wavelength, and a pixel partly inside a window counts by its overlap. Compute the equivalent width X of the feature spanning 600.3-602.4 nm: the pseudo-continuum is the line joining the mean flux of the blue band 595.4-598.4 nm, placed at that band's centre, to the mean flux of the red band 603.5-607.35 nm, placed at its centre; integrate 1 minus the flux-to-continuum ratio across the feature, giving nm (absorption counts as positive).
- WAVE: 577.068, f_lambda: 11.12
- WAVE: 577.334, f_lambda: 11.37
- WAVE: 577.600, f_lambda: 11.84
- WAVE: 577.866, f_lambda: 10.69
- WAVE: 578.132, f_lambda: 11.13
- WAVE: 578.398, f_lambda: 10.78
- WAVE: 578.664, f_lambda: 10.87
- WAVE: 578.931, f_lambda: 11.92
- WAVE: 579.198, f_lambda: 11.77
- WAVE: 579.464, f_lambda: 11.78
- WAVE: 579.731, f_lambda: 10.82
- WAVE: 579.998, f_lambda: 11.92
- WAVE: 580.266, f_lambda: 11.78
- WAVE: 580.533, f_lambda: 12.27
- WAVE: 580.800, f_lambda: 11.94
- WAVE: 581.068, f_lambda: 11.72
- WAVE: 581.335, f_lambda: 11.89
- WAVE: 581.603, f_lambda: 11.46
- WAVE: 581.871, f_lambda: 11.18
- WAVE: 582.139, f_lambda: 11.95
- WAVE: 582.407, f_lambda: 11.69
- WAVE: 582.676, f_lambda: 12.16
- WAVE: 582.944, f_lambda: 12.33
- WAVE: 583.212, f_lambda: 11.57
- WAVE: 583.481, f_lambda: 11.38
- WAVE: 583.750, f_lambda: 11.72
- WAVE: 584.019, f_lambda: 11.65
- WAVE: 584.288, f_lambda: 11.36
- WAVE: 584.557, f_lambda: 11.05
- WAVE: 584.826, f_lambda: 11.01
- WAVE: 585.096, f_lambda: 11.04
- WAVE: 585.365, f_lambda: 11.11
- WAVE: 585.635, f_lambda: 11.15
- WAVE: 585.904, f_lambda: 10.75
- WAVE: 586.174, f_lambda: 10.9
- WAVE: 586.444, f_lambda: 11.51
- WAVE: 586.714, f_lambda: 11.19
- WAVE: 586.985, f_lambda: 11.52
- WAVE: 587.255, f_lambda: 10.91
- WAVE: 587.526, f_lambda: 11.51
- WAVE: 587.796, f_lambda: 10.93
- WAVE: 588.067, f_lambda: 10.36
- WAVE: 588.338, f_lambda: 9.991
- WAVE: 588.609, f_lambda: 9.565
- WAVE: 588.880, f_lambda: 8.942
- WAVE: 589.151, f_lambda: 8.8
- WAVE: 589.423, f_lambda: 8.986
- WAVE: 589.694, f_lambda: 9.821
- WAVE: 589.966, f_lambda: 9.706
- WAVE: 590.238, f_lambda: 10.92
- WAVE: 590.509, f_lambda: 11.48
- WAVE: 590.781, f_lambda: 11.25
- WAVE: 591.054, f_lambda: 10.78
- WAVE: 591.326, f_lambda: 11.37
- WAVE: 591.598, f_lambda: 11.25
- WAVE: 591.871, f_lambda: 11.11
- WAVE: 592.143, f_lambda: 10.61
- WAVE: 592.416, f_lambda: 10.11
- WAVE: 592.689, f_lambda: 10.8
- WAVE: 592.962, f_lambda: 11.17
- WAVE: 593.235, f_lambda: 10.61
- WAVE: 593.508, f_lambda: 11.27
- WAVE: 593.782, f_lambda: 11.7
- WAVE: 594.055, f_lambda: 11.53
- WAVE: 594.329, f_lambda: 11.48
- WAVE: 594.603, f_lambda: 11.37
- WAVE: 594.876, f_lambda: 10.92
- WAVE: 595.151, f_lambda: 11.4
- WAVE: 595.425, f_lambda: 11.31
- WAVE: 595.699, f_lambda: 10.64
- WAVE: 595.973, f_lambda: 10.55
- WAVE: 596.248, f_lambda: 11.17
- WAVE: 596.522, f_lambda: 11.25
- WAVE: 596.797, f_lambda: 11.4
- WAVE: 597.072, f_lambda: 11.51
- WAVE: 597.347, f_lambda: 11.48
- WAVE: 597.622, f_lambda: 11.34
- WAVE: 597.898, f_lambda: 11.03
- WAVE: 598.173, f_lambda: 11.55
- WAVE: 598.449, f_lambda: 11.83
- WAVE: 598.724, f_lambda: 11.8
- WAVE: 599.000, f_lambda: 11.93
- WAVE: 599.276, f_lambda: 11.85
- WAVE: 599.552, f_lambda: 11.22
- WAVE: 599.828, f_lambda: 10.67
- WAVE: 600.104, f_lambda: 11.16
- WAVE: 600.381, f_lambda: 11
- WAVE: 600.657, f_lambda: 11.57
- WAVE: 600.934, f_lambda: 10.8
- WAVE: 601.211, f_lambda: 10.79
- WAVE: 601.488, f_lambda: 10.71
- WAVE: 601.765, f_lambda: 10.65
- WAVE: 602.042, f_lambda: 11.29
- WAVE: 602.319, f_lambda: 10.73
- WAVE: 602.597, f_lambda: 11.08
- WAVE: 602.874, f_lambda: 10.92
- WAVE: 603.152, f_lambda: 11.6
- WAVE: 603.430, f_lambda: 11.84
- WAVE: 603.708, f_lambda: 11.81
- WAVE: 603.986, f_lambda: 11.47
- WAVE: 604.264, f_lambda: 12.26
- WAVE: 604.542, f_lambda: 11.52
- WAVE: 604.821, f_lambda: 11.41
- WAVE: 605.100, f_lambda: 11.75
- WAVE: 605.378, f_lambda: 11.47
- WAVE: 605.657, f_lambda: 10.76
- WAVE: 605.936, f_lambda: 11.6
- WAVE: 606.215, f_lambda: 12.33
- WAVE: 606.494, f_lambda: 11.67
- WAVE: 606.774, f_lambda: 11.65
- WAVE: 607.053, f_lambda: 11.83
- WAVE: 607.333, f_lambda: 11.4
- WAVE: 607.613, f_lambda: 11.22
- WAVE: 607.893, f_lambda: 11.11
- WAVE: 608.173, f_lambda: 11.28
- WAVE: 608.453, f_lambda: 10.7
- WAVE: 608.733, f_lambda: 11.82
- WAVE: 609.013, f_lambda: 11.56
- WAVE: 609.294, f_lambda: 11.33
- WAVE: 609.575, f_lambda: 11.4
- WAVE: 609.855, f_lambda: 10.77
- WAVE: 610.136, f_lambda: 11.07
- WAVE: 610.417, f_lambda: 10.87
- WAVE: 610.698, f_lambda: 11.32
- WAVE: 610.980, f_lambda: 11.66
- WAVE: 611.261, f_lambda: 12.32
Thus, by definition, 0.091 nm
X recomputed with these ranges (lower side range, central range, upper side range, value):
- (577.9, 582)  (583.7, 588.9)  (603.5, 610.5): 0.26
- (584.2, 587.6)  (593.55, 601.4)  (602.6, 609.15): 0.05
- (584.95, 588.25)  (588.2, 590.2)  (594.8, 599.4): 0.30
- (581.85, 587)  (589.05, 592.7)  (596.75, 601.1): 0.29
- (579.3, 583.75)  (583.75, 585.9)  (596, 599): 0.09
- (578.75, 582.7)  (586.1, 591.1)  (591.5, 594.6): 0.37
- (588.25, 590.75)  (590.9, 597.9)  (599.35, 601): -0.46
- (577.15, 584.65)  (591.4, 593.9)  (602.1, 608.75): 0.12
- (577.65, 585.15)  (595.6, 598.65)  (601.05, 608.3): 0.04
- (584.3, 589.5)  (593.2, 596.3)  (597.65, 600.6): -0.02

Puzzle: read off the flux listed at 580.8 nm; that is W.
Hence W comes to 11.94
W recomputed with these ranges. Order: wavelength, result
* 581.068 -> 11.72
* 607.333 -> 11.4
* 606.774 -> 11.65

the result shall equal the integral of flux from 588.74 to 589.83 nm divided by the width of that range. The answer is 9.14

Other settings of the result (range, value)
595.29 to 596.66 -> 11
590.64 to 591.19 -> 11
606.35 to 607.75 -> 11.6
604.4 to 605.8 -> 11.4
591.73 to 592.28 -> 10.9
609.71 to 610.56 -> 10.9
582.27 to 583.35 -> 11.9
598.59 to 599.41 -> 11.9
